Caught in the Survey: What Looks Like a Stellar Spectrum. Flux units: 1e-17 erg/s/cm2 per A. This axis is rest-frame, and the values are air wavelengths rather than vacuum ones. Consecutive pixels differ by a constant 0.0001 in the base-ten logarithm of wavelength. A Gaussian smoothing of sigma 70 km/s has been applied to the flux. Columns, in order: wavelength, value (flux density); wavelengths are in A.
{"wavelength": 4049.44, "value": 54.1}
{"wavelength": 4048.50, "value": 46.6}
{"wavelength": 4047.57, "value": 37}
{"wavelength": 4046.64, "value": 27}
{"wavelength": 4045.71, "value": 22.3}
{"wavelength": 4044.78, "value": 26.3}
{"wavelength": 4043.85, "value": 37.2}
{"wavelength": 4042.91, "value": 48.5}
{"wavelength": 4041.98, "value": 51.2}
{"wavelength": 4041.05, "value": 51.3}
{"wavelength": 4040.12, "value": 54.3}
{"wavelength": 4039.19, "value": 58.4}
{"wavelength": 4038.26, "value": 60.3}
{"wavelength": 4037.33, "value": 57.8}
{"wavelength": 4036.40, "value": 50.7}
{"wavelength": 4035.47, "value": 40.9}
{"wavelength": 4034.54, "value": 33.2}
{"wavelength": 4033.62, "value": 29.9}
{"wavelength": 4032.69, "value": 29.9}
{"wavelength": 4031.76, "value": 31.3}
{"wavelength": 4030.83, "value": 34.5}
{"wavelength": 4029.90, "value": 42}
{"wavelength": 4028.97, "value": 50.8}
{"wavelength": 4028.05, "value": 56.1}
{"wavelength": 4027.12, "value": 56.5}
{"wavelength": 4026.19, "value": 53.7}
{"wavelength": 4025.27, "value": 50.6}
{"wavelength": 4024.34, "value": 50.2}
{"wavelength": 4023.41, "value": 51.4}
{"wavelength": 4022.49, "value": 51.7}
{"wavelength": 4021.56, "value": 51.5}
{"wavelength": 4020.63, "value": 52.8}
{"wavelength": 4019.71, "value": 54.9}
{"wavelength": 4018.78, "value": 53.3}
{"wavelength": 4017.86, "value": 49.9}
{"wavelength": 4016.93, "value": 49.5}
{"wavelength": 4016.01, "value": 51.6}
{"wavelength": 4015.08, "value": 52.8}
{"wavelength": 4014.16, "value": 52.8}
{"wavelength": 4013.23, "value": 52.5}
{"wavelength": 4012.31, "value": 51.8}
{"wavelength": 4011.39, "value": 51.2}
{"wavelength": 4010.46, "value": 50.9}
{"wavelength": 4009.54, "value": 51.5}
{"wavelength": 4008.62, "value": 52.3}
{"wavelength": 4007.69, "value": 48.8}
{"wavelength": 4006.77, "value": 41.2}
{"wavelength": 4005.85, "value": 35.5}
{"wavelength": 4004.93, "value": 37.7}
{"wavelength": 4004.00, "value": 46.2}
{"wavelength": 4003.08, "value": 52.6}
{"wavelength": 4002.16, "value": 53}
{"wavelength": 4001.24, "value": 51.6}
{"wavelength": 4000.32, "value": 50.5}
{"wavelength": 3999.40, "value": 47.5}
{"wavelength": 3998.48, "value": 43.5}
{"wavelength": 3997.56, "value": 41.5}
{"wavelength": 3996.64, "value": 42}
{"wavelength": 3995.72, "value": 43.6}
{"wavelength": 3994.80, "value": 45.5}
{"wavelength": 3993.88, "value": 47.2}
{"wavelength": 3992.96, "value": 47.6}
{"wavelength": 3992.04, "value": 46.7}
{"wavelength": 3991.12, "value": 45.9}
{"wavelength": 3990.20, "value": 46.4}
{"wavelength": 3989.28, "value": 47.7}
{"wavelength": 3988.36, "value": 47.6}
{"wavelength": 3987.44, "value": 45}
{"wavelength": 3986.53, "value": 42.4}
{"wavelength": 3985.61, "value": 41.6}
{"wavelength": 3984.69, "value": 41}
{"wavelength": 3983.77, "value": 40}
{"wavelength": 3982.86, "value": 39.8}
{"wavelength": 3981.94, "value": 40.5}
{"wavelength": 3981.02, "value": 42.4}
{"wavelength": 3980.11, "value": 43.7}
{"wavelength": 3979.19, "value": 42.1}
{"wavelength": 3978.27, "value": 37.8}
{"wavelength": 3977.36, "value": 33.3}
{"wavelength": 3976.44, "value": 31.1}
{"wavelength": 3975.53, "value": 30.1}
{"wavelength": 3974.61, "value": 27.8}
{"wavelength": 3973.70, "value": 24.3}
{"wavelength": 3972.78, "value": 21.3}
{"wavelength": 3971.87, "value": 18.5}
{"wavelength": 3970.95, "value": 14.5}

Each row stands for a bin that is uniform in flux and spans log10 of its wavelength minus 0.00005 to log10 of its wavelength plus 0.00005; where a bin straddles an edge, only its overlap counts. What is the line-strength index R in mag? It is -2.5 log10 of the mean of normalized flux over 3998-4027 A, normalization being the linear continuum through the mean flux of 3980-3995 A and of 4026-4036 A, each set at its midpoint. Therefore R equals -0.17 mag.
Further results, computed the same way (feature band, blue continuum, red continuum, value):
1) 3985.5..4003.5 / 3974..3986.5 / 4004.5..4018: -0.092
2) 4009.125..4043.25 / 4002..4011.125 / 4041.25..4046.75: -0.188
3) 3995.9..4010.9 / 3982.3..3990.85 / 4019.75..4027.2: 0.021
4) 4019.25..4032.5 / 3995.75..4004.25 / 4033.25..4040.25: -0.017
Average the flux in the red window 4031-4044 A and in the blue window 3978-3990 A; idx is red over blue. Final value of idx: 1.06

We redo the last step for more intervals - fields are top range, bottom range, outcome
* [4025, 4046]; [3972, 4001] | 1.10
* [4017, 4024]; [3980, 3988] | 1.24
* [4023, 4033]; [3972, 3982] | 1.39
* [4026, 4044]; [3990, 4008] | 1.02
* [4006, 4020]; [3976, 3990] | 1.23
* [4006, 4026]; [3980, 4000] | 1.15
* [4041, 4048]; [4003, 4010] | 0.81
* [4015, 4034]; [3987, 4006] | 1.04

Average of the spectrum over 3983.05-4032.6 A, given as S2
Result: 47.5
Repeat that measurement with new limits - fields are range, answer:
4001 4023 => 49.9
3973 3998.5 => 40.8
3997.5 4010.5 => 47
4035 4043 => 52.8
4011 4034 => 48.6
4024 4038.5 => 45.3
